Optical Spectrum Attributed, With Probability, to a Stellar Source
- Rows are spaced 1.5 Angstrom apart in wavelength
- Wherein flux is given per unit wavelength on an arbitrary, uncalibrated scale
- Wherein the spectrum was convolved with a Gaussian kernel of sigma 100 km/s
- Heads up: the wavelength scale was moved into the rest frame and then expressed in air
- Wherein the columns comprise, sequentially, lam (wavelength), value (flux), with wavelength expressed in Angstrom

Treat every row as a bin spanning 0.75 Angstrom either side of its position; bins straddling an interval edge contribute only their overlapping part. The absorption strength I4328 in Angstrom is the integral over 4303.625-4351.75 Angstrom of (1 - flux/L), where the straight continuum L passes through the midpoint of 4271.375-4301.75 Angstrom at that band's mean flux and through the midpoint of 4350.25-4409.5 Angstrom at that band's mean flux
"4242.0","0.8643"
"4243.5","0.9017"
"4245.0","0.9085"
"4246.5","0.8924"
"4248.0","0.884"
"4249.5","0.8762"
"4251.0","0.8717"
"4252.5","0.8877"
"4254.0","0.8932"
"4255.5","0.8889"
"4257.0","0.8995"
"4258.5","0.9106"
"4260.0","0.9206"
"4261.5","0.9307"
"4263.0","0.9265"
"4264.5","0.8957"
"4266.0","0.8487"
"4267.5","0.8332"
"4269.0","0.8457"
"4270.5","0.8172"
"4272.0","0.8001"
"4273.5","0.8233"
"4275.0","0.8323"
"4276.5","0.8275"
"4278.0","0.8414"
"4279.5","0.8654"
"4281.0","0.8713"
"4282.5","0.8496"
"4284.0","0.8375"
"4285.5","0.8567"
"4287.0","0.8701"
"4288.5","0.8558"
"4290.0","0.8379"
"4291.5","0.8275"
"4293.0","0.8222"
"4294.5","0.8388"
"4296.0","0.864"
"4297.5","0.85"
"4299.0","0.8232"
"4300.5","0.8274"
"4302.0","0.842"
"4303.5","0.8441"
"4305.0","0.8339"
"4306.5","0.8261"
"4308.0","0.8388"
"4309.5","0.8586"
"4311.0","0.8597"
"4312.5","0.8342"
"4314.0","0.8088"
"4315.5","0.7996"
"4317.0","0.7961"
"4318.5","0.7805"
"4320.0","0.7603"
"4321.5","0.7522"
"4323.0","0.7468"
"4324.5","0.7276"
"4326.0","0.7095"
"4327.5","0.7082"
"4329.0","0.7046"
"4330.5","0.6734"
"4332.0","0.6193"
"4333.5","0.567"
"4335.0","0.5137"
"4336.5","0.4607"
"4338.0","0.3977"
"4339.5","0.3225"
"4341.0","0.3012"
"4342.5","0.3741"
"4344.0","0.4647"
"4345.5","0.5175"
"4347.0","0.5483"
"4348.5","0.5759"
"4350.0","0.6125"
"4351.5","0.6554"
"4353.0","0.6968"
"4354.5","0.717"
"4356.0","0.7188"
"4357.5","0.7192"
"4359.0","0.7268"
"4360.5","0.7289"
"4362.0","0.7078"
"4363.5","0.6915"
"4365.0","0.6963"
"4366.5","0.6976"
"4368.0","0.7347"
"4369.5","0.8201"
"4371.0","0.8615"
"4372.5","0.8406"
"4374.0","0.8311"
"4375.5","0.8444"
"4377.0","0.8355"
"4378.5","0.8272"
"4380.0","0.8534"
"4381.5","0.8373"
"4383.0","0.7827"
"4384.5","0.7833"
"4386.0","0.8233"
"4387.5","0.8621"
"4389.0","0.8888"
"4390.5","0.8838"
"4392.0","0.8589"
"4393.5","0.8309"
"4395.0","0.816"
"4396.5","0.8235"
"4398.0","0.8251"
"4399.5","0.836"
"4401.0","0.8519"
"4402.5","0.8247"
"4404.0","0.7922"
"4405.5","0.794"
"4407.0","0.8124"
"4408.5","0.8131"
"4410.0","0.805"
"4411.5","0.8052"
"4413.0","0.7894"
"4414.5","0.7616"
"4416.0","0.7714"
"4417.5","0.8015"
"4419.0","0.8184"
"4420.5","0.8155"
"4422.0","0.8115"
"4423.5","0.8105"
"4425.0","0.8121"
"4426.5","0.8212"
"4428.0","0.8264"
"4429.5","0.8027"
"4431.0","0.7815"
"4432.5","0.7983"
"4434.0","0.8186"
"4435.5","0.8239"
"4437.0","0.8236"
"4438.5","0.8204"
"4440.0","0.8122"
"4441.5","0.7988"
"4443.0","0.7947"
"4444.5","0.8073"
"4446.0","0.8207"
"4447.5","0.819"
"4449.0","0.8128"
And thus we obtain 9.6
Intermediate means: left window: 0.841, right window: 0.792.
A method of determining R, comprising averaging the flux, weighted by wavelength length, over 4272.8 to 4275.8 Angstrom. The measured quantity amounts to 0.828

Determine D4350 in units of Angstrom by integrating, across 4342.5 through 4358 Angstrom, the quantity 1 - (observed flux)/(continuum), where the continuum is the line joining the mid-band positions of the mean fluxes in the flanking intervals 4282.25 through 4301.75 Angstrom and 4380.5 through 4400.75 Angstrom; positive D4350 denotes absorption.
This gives 4.2 Angstrom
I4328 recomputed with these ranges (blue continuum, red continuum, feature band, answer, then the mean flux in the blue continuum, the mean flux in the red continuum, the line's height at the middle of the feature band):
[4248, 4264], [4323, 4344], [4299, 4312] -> -3.2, 0.9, 0.549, 0.676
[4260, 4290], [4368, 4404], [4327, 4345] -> 7.2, 0.855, 0.834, 0.843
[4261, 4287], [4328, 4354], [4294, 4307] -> -2.0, 0.853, 0.533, 0.726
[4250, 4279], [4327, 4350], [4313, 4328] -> -3.9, 0.868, 0.518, 0.603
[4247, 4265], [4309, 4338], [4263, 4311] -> -2.0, 0.899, 0.711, 0.812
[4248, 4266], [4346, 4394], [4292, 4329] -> 1.3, 0.897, 0.764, 0.834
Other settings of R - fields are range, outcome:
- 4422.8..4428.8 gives 0.817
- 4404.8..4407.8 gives 0.804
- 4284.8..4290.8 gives 0.855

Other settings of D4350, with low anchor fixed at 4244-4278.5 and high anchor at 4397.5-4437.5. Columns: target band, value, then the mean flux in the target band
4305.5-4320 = 0.55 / 0.819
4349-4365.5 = 2.73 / 0.696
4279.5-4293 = 0.19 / 0.85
